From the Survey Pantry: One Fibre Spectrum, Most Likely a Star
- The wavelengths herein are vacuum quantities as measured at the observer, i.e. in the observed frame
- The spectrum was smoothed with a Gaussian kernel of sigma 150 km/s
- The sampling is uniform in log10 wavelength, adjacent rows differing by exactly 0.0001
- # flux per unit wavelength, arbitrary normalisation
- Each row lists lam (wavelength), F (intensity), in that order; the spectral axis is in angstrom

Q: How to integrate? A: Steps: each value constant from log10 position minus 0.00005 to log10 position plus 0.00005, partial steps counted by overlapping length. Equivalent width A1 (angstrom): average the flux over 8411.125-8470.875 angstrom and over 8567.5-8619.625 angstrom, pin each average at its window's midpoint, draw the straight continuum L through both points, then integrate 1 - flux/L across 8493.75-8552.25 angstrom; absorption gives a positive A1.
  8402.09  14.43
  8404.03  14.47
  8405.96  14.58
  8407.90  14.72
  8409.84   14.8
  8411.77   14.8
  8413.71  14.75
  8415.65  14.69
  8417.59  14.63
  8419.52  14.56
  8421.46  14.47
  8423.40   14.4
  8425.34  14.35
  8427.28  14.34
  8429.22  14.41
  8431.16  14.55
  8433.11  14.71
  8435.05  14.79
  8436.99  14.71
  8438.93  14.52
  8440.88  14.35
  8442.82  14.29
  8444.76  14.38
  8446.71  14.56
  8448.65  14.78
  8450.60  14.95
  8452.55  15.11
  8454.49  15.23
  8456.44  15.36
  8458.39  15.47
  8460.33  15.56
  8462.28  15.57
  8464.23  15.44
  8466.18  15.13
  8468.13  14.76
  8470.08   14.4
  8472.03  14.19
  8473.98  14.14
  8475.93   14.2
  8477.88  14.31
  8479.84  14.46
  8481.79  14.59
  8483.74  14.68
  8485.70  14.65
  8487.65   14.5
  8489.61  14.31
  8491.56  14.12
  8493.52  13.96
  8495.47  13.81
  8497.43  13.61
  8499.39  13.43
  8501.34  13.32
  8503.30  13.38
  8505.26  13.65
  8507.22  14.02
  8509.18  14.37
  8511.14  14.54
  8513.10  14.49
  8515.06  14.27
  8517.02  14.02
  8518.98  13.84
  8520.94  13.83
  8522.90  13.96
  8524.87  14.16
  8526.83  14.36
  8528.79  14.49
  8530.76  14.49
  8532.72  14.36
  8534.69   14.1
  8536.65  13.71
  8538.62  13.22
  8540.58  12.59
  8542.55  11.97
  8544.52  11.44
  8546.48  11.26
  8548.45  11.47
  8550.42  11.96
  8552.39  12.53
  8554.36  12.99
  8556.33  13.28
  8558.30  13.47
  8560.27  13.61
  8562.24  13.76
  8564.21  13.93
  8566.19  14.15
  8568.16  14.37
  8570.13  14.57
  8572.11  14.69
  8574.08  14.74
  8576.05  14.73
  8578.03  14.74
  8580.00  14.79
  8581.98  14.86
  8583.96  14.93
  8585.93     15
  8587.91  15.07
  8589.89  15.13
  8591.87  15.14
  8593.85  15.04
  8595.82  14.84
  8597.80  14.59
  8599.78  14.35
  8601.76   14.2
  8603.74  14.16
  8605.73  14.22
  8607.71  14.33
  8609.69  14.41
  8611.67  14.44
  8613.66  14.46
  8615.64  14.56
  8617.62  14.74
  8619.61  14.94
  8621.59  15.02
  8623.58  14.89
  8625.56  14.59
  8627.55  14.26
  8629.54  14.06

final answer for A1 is 4.8 angstrom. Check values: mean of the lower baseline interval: 14.8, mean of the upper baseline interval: 14.7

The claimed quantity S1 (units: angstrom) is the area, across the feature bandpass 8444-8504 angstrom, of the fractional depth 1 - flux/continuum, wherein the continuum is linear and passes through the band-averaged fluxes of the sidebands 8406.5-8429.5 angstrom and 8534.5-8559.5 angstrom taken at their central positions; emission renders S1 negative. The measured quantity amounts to -3.57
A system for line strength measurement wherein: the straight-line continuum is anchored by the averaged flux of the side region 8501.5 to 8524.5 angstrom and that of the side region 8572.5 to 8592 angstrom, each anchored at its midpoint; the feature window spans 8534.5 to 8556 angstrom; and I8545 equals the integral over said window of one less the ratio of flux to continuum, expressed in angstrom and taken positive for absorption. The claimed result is 2.95 angstrom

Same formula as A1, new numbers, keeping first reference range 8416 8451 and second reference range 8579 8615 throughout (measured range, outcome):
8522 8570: 4.2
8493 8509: 1.0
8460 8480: -0.2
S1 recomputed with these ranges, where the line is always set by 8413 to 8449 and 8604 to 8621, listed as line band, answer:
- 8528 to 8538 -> 0.2 angstrom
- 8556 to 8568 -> 0.6 angstrom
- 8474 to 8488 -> 0.1 angstrom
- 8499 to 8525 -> 1.0 angstrom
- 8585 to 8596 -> -0.4 angstrom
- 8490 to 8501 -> 0.6 angstrom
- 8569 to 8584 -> -0.2 angstrom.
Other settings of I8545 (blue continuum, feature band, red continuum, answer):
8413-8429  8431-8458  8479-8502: -0.7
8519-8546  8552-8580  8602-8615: -0.3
